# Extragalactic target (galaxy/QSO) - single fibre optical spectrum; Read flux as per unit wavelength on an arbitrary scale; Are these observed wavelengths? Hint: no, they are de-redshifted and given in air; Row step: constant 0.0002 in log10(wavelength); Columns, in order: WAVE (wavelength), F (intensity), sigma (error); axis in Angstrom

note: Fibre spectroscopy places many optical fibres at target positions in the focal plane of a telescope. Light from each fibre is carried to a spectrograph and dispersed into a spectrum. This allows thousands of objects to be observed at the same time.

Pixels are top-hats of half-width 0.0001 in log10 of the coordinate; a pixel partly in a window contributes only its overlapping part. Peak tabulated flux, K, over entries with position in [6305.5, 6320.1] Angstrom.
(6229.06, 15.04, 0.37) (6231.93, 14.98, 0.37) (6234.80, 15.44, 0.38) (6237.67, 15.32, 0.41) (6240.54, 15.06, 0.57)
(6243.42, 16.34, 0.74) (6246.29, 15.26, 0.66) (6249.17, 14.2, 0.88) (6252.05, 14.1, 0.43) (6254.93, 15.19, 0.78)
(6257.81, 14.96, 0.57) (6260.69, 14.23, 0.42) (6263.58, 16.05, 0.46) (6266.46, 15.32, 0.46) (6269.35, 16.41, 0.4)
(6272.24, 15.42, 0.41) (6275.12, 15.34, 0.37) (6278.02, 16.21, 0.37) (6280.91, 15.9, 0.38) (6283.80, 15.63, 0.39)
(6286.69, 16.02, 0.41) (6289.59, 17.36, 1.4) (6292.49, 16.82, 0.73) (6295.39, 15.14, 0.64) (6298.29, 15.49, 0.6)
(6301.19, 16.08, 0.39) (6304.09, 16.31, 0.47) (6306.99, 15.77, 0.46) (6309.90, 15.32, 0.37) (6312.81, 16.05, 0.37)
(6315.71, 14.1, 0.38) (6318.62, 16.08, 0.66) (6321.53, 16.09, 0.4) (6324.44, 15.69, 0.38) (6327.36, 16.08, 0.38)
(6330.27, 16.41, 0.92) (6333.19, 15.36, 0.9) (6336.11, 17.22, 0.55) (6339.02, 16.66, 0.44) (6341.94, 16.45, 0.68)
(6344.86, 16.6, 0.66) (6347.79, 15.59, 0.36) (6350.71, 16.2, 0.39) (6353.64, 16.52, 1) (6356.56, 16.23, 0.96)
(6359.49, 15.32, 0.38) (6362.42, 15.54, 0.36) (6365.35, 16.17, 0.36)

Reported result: 16.08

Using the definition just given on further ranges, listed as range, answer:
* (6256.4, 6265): 16.05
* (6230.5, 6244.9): 16.34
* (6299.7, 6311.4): 16.31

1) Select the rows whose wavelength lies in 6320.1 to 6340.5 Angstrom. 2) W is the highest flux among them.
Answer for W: 17.22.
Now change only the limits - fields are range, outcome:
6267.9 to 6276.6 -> 16.41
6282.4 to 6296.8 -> 17.36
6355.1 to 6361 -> 16.23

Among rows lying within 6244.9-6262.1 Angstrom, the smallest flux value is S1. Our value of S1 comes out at 14.1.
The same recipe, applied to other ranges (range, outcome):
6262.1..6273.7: 15.32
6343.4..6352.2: 15.59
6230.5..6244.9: 14.98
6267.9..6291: 15.34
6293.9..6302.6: 15.14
